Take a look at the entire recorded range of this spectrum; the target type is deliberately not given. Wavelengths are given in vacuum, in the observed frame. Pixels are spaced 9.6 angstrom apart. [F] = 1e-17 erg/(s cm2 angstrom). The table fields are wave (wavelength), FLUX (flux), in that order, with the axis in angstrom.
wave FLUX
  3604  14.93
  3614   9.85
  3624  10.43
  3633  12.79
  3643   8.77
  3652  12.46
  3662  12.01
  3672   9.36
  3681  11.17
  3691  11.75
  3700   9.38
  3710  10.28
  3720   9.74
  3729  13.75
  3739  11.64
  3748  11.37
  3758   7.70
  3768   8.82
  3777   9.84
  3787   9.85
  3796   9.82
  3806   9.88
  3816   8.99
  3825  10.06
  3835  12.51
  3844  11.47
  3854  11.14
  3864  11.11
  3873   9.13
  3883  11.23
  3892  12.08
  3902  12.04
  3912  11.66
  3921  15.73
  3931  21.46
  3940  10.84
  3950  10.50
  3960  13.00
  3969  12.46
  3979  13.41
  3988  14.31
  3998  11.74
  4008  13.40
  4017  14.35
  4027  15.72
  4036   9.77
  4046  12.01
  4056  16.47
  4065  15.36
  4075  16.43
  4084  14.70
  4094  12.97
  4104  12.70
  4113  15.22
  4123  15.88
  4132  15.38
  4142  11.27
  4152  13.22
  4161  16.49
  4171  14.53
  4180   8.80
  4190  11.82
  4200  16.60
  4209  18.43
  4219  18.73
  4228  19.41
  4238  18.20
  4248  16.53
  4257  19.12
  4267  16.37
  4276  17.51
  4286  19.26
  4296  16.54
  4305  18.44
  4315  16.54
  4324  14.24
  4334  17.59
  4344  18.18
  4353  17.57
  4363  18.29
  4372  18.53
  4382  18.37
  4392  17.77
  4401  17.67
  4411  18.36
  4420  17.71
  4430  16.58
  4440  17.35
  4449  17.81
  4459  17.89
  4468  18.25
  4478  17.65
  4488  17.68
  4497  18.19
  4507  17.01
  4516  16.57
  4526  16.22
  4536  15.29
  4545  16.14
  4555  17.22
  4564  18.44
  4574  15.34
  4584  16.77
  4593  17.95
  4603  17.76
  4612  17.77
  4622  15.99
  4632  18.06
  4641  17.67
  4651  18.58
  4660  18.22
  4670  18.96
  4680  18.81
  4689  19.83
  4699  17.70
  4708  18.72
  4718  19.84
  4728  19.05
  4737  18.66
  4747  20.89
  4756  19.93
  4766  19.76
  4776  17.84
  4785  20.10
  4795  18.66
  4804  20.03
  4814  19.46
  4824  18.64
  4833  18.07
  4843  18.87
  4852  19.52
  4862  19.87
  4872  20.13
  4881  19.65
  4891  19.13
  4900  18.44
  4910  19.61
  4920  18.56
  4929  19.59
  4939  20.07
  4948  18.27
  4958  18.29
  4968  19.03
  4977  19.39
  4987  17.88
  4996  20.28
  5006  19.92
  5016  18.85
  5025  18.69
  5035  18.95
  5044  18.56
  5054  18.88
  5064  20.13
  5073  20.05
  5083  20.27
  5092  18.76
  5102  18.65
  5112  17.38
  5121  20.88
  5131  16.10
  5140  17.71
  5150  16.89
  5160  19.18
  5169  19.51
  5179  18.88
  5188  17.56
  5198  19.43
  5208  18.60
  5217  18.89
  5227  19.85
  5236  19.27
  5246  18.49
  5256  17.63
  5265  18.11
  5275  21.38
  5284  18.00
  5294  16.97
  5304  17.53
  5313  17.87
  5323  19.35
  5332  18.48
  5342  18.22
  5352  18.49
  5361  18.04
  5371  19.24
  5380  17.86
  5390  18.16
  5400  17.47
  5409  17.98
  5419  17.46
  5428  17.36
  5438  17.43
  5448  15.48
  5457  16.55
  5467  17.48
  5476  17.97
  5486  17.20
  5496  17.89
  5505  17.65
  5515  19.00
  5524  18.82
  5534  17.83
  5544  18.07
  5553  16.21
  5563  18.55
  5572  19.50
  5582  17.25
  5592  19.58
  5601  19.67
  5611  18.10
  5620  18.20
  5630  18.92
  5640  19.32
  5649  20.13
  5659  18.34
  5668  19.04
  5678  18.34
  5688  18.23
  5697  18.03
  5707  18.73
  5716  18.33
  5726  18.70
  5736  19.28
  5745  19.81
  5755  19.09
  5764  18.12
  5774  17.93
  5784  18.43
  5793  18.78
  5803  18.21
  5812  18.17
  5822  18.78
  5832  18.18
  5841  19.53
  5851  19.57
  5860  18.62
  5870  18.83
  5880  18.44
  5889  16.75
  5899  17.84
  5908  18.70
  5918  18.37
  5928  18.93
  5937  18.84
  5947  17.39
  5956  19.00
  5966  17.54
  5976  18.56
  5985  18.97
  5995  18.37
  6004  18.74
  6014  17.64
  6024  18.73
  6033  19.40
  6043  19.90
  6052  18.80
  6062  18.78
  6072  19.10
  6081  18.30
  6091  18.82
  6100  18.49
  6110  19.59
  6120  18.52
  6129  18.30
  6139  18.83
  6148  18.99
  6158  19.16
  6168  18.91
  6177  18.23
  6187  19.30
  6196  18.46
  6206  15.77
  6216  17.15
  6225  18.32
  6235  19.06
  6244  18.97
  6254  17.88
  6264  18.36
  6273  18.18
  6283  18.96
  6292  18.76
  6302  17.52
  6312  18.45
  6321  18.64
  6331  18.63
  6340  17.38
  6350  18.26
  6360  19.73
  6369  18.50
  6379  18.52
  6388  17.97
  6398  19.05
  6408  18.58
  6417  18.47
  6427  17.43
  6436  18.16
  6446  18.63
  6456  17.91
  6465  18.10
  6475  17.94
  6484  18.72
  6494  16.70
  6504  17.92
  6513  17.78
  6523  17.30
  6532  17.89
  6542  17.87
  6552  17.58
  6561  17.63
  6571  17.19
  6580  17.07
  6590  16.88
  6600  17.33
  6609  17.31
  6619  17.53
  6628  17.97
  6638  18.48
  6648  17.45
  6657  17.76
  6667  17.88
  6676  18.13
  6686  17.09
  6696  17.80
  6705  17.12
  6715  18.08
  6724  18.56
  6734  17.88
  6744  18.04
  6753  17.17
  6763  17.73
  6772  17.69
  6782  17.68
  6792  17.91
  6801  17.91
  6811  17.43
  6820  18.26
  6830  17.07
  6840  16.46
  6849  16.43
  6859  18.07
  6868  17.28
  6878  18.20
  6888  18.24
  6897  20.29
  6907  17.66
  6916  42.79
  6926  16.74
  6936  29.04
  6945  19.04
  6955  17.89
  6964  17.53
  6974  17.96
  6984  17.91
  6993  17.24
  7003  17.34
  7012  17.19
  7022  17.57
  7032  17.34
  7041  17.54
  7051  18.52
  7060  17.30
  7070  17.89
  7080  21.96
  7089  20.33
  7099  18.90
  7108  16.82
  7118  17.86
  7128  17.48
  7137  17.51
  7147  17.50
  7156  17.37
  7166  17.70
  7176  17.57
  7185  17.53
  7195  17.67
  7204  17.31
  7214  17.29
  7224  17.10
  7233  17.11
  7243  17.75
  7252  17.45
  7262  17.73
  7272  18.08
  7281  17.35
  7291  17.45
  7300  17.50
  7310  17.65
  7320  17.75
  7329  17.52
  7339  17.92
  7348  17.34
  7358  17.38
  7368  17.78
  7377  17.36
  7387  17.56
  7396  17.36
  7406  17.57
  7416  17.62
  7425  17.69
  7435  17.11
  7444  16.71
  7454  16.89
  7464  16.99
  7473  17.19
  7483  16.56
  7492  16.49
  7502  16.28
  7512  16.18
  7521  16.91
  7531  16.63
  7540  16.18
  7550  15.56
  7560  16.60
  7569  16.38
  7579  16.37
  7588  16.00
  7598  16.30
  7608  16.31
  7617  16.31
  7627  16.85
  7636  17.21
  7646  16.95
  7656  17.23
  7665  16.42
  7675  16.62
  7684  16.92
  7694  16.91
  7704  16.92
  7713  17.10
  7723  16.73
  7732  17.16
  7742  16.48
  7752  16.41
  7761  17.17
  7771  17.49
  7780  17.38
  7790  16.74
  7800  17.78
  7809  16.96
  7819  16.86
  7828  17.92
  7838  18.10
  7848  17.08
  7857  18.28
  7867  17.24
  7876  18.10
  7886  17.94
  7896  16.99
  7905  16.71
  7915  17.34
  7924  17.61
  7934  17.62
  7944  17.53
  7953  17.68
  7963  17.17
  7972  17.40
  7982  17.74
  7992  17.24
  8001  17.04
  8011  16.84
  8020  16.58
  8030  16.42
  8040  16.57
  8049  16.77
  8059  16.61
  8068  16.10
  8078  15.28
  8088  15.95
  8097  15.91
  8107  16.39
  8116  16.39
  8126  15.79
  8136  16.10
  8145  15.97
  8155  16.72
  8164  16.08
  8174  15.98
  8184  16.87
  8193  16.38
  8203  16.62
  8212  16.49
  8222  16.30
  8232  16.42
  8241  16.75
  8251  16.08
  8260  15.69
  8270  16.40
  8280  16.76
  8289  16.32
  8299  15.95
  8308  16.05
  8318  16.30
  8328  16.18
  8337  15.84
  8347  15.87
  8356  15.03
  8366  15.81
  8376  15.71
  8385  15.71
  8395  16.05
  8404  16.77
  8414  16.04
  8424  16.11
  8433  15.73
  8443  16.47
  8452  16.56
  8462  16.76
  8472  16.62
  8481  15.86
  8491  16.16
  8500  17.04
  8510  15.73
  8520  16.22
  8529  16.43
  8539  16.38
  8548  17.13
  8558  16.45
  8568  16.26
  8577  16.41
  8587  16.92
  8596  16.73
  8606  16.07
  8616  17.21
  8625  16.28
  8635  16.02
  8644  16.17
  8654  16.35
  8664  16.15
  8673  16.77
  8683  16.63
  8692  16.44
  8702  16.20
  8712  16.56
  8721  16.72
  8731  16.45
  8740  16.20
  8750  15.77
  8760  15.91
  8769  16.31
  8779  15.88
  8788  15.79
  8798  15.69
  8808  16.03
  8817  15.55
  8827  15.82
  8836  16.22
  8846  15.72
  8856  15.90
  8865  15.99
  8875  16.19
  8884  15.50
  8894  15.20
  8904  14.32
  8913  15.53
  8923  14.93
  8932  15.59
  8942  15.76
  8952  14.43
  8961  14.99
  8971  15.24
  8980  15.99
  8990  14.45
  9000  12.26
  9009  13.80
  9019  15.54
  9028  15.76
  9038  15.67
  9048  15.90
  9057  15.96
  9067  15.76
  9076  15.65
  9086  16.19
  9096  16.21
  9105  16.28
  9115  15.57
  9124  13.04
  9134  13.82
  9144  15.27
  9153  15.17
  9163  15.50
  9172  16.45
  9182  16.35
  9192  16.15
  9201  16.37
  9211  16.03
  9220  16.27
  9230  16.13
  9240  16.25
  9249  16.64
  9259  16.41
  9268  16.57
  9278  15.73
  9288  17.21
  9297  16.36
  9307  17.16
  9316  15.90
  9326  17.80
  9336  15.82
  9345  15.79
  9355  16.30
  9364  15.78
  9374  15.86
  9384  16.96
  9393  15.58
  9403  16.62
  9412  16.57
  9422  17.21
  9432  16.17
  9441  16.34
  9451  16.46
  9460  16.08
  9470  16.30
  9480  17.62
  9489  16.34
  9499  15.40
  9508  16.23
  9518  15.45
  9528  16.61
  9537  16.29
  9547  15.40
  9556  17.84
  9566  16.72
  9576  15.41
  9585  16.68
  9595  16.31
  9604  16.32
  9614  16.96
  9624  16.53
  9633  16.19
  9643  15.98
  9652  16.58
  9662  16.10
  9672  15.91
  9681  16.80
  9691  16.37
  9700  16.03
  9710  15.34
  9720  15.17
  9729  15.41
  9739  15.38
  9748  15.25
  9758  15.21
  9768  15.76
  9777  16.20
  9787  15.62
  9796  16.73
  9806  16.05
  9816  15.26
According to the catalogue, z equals 0.054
